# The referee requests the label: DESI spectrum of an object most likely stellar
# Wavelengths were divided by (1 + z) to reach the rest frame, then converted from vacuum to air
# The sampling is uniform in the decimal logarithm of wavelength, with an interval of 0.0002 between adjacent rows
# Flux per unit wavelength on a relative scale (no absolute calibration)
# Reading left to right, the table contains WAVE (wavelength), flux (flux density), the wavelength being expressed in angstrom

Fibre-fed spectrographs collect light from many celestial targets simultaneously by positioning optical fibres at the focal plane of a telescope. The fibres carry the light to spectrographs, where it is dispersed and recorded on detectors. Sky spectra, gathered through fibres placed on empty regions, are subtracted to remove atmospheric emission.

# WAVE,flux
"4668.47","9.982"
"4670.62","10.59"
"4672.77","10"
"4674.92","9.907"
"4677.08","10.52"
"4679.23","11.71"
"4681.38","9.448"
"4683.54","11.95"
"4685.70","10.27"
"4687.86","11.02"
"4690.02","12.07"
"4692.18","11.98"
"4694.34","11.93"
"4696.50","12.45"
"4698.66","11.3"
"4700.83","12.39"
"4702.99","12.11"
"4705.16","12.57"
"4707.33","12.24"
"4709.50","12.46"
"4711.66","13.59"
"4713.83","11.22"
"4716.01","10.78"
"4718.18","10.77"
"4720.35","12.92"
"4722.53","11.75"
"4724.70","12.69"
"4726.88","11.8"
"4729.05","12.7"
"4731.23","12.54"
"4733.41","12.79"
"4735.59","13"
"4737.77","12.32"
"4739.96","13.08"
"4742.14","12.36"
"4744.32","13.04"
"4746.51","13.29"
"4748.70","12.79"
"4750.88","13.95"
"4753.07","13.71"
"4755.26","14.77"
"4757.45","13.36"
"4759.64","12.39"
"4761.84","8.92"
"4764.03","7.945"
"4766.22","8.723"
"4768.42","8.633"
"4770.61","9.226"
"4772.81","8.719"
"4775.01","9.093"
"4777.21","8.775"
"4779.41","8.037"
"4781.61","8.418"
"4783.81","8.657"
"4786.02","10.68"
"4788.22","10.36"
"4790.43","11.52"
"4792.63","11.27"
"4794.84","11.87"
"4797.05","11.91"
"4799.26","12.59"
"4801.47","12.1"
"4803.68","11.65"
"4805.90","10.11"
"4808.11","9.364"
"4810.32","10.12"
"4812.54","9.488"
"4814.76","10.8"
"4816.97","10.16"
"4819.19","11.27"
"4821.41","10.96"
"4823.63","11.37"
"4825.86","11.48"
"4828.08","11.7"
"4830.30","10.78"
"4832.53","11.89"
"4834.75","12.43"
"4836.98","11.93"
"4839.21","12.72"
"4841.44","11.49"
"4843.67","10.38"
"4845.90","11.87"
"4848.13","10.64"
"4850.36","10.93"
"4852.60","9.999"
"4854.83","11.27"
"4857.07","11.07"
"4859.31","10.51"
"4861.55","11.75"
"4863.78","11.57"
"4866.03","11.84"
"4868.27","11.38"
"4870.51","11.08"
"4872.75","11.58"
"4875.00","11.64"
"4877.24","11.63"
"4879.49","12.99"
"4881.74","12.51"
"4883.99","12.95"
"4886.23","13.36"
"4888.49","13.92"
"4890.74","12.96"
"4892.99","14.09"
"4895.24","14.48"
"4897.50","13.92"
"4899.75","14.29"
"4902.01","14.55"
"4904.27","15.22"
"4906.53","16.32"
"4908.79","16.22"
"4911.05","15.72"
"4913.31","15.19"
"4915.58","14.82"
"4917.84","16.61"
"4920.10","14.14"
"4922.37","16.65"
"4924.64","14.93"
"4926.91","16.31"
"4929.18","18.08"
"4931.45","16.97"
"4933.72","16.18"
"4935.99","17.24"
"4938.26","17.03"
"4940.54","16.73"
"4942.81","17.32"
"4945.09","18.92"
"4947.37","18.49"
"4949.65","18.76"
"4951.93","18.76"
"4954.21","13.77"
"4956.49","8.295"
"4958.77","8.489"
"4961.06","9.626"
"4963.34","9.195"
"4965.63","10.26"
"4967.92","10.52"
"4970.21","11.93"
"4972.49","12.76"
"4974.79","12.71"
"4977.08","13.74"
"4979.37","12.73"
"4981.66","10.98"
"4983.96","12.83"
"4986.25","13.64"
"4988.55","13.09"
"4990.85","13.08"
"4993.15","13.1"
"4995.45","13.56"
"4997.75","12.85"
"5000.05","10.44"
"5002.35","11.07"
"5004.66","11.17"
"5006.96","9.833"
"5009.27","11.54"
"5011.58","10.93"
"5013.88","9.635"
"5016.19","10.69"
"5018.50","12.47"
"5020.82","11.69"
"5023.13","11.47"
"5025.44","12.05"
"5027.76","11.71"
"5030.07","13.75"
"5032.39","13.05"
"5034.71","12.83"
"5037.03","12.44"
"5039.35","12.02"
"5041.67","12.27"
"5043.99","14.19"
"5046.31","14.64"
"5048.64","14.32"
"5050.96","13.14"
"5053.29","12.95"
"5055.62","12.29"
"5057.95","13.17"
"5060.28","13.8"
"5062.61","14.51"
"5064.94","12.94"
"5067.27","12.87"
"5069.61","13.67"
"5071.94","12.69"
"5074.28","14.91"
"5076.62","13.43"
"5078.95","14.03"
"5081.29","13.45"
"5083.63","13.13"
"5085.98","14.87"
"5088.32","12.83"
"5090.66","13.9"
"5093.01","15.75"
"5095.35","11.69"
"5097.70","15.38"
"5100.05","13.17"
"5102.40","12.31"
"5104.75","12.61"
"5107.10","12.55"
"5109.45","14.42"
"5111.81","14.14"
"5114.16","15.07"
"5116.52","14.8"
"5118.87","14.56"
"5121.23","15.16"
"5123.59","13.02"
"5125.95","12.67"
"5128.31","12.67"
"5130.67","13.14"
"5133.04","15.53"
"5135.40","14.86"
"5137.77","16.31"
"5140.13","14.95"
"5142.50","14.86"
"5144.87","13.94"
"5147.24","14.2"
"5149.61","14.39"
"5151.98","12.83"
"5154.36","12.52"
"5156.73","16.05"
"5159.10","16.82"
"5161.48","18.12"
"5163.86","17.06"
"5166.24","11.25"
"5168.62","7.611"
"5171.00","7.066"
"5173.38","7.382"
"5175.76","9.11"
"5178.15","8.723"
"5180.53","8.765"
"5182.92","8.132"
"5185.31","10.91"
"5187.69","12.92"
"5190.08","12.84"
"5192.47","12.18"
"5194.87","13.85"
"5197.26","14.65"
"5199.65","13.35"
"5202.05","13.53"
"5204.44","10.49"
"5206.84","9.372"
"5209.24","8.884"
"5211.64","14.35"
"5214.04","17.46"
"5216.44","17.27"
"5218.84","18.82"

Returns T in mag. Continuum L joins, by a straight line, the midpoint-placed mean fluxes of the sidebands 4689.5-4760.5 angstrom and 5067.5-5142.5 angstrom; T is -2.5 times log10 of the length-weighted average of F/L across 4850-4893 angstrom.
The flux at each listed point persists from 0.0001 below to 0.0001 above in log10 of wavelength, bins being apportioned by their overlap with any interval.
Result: 0.10 mag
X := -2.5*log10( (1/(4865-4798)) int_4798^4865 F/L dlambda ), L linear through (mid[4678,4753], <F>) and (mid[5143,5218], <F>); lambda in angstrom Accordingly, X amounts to 0.10 mag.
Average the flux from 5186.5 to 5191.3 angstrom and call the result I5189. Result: 12.9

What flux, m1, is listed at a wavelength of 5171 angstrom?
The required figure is 7.066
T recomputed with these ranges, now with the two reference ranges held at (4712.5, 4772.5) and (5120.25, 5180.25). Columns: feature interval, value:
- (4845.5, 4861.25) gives 0.124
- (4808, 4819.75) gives 0.182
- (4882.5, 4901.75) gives -0.119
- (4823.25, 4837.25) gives 0.045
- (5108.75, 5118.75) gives -0.125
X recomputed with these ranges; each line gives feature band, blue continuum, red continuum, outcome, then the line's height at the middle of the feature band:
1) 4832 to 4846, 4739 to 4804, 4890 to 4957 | 0.119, 13.2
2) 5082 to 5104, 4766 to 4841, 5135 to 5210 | -0.137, 12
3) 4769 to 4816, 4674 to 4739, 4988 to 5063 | 0.175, 12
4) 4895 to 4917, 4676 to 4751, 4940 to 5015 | -0.202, 12.5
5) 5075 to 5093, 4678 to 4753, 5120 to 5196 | -0.093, 12.7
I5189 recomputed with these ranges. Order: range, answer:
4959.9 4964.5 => 9.4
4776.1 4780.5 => 8.41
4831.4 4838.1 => 12.1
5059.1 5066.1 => 13.8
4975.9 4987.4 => 12.8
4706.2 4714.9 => 12.4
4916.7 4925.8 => 15.6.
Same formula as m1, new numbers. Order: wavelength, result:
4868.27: 11.38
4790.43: 11.52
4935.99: 17.24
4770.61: 9.226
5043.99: 14.19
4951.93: 18.76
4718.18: 10.77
